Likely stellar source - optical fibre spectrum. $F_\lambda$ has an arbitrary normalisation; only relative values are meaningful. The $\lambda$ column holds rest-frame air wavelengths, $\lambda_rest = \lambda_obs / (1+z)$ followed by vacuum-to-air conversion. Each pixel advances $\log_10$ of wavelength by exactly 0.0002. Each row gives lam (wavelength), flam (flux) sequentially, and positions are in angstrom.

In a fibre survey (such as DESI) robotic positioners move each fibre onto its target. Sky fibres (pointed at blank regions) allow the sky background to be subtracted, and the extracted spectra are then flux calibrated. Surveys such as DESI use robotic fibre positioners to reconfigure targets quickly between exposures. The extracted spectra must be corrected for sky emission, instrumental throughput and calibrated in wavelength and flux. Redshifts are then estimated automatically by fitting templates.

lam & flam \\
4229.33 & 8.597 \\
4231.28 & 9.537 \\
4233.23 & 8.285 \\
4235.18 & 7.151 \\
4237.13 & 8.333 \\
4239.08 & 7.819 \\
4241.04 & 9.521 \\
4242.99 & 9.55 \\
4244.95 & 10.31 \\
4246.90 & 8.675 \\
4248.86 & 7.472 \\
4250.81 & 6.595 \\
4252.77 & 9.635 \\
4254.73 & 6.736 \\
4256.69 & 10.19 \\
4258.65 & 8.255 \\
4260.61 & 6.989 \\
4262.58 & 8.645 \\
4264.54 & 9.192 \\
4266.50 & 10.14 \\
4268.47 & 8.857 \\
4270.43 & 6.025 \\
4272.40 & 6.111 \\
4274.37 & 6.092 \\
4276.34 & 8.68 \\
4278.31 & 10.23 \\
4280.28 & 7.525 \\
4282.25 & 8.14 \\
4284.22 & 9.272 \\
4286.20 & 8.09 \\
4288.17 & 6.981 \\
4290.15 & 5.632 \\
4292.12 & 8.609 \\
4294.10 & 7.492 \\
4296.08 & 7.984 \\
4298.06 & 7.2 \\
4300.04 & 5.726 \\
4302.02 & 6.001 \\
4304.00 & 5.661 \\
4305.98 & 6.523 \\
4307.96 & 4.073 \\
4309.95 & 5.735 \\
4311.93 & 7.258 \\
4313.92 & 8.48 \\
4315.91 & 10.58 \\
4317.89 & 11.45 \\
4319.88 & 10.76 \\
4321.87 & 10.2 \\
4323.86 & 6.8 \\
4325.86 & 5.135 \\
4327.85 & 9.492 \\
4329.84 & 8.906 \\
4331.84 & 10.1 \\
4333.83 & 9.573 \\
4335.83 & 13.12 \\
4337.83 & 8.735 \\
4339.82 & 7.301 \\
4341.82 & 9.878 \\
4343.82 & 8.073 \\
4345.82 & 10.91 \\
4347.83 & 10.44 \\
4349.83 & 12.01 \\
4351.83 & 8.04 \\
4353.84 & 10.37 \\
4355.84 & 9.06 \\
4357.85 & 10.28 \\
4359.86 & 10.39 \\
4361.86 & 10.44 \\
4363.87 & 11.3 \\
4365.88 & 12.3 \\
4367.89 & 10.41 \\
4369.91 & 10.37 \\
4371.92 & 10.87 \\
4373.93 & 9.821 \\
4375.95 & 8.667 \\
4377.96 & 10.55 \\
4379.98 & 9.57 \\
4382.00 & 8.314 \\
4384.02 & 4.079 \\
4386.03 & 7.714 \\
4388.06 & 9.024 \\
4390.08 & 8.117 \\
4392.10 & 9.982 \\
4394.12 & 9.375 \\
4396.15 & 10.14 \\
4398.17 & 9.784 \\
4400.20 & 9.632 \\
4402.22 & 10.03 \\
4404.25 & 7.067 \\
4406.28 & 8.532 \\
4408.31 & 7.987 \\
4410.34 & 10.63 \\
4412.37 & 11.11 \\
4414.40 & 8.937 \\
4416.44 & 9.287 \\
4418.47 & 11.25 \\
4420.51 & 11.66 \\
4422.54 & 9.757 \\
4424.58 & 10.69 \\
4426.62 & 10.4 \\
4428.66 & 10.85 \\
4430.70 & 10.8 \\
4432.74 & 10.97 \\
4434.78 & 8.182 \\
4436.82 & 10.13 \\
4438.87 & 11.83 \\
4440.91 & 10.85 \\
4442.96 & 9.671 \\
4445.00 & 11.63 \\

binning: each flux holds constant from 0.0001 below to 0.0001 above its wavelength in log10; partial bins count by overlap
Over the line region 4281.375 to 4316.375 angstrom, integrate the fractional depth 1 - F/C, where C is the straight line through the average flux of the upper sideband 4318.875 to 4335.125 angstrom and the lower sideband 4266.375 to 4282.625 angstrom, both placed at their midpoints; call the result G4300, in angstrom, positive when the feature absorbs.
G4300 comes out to 5.08 angstrom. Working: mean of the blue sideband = 7.86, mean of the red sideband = 8.95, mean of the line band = 7.14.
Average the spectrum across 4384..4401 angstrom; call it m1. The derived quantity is 8.91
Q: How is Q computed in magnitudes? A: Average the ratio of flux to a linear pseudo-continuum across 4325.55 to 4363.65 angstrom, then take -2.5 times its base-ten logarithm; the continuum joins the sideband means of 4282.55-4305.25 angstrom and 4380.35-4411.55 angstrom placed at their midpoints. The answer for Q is -0.22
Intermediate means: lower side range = 7.17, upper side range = 8.73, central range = 9.71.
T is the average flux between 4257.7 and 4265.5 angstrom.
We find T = 8.27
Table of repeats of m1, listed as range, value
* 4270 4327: 7.55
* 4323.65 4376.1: 9.8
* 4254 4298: 7.98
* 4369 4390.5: 8.84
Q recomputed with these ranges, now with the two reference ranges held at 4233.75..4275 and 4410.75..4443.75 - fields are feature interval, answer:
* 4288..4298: 0.184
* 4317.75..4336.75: -0.036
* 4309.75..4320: -0.020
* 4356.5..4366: -0.126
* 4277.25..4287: -0.011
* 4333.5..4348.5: -0.049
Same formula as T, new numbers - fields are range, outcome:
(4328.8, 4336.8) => 10.4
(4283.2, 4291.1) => 7.5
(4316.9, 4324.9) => 9.77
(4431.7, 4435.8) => 9.59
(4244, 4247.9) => 9.48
